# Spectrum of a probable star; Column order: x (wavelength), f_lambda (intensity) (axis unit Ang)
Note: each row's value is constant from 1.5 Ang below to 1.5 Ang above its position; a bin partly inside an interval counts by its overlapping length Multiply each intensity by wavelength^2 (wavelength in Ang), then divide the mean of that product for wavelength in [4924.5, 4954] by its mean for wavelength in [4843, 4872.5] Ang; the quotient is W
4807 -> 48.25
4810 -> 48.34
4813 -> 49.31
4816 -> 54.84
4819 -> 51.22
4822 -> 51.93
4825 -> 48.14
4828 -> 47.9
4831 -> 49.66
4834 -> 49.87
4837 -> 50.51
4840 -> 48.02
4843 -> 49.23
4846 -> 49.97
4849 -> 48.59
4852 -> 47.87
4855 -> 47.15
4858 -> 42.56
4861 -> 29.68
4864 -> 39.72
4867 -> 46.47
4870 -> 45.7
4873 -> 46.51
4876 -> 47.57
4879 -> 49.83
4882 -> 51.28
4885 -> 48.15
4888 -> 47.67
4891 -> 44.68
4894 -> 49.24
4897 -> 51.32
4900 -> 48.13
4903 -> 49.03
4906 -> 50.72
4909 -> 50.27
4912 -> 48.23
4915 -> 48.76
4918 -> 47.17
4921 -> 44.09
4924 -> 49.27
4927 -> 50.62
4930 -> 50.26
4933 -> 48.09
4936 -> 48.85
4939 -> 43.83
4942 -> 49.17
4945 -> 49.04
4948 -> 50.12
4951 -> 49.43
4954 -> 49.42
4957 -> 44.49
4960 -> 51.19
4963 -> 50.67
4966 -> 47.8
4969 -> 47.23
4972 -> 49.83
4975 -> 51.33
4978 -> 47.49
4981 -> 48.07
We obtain 1.13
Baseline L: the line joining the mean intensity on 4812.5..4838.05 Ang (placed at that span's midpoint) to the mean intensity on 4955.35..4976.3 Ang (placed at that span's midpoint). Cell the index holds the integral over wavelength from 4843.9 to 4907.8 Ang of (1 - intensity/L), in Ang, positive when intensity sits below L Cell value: 3.9 Ang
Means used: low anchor 50.4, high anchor 48.9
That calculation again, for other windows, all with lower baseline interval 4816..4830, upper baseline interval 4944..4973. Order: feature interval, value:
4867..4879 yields 0.68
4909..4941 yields 0.79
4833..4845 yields 0.18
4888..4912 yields 0.29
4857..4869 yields 2.45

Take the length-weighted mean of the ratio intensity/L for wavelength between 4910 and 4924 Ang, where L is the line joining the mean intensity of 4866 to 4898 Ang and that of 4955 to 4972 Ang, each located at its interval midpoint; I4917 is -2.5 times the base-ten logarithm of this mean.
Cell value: 0.02 mag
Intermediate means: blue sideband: 48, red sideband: 48.4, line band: 47.4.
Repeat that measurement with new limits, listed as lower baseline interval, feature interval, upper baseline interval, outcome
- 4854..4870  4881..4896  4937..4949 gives -0.111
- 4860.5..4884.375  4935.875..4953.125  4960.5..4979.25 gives -0.005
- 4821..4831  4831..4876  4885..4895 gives 0.054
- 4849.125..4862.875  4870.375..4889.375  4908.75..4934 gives -0.087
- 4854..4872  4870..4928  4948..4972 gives -0.095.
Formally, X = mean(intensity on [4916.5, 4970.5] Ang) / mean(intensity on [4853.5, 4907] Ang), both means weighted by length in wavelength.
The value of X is 1.0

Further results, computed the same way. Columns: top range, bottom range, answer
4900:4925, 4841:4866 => 1.09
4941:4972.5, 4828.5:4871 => 1.06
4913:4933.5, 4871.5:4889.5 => 1.00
